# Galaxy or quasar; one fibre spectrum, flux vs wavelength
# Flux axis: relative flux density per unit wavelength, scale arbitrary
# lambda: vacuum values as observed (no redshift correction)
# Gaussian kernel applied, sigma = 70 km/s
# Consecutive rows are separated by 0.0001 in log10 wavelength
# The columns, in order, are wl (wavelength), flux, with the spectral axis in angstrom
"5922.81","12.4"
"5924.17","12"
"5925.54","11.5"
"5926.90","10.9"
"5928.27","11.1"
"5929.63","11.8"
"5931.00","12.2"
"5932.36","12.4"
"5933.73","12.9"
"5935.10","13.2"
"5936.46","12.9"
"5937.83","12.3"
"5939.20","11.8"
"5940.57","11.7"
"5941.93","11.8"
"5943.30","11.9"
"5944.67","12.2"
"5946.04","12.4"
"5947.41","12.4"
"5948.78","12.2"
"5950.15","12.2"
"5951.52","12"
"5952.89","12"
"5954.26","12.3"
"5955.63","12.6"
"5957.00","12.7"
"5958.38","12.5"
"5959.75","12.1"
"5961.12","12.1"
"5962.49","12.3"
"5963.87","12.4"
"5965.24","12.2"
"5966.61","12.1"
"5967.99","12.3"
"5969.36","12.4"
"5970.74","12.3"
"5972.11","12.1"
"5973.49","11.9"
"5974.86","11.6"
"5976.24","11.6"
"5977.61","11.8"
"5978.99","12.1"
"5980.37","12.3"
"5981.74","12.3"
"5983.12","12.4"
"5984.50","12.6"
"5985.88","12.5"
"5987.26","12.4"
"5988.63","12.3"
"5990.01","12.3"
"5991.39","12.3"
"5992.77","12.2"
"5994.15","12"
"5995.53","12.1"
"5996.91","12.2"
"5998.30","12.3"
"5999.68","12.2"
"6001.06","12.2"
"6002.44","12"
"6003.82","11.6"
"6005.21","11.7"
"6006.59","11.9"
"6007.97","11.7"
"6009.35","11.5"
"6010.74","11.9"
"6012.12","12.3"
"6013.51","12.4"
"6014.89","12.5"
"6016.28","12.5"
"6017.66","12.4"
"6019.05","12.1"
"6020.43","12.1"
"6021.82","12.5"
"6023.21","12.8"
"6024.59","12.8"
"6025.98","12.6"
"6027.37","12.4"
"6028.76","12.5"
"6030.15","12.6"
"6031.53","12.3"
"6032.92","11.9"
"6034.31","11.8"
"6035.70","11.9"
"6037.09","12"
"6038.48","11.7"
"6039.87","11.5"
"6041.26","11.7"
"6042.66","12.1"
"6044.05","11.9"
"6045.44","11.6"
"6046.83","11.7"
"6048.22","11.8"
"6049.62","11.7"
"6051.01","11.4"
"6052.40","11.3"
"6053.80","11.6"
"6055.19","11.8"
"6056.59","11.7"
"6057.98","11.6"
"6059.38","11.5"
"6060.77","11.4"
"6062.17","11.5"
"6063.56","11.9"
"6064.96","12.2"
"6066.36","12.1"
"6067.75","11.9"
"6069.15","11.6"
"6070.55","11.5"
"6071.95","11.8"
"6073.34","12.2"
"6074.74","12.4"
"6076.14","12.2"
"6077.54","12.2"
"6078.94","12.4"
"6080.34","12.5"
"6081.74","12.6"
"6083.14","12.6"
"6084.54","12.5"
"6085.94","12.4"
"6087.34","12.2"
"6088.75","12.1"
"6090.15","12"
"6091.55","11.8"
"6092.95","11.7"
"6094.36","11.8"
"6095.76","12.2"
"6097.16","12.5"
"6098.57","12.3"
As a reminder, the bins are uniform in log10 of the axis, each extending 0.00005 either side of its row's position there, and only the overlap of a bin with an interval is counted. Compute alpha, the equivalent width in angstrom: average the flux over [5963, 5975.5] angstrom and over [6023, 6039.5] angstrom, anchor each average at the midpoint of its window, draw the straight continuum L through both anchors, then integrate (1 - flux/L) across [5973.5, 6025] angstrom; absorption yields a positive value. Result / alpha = 0.13 angstrom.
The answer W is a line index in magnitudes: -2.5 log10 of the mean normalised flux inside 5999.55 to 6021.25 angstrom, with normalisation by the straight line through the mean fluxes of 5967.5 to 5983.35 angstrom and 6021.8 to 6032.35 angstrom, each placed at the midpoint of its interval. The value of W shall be 0.03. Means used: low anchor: 12.1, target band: 12.1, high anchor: 12.6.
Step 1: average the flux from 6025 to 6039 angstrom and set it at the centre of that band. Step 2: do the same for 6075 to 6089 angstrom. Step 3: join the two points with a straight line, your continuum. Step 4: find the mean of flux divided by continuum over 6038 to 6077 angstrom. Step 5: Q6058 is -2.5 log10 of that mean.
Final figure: 0.05 mag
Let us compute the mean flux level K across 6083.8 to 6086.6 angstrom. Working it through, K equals 12.5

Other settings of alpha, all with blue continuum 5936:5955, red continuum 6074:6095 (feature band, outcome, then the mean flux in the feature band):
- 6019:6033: -0.3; 12.5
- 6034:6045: 0.3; 11.8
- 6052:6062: 0.5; 11.6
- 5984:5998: -0.1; 12.3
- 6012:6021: -0.1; 12.3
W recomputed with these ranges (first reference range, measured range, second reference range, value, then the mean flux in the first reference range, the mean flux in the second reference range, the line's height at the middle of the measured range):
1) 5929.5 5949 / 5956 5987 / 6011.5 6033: 0.01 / 12.3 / 12.4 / 12.3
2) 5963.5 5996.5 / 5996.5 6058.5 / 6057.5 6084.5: 0.01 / 12.2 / 12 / 12.1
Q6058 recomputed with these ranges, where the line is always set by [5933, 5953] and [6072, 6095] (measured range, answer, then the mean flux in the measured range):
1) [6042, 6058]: 0.05 mag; 11.7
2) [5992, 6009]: 0.02 mag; 12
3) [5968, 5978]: 0.02 mag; 12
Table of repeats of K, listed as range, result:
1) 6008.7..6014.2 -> 12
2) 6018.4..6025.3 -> 12.5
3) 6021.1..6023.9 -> 12.6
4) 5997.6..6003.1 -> 12.2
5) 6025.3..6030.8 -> 12.5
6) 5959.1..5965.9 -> 12.2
